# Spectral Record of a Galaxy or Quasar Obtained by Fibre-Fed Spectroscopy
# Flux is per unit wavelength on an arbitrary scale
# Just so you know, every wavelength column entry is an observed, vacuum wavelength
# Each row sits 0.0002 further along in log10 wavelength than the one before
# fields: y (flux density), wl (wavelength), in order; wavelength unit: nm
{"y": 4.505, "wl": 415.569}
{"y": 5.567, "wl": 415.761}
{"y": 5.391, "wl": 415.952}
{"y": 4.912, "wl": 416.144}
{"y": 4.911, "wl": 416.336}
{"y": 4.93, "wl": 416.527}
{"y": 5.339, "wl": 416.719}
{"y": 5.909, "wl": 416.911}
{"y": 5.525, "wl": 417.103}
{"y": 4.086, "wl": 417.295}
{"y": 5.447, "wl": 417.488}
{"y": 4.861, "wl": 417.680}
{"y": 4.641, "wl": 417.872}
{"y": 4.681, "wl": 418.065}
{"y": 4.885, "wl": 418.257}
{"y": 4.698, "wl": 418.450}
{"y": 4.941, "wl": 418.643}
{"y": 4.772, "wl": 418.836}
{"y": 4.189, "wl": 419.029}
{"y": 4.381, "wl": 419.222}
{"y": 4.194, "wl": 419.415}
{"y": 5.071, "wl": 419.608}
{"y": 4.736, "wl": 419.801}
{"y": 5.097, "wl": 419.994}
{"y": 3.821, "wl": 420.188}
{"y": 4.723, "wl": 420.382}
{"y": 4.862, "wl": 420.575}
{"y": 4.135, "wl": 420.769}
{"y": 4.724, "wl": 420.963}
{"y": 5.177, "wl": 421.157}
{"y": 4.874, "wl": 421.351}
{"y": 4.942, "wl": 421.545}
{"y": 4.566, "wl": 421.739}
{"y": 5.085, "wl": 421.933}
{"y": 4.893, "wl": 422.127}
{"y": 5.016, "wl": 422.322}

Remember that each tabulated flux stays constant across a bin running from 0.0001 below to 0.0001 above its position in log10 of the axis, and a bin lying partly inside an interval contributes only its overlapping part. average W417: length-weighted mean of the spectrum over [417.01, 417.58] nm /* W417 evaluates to 5.01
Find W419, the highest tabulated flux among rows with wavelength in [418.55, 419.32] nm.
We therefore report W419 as 4.941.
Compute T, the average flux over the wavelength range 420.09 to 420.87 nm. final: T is 4.38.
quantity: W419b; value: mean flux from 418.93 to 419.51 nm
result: 4.26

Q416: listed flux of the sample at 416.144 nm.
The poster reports 4.912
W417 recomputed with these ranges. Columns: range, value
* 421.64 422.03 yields 4.83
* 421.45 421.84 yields 4.76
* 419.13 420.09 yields 4.7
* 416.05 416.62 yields 4.92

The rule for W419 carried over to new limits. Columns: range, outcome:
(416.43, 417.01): 5.909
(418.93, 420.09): 5.097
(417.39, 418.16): 5.447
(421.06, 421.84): 5.177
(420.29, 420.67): 4.862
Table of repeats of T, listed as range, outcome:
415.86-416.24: 5.14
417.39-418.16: 4.9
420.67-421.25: 4.67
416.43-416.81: 5.14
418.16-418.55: 4.79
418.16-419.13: 4.69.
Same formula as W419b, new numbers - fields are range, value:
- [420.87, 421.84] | 4.86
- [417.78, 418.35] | 4.74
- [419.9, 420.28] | 4.46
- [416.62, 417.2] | 5.58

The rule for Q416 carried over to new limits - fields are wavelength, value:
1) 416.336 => 4.911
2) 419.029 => 4.189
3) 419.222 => 4.381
